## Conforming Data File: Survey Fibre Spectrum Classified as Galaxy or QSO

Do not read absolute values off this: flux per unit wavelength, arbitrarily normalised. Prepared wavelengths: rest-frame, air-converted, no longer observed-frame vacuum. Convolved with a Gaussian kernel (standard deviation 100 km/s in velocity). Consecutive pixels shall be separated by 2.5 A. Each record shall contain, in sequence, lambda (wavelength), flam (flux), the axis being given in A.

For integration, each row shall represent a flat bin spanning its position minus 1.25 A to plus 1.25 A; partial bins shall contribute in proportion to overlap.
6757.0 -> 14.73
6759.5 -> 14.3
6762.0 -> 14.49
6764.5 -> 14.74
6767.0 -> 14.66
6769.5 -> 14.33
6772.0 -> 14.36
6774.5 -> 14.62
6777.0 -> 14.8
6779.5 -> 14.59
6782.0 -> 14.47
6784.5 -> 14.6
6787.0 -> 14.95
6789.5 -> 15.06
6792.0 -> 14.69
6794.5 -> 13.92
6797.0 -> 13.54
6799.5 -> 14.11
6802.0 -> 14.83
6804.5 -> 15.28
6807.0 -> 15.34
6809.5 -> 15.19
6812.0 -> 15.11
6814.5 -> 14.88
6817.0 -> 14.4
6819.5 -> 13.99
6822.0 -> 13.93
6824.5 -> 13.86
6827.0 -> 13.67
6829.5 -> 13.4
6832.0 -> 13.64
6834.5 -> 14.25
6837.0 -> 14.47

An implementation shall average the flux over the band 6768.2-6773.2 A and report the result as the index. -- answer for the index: 14.3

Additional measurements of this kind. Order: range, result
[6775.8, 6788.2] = 14.7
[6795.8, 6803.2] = 14.2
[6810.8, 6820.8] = 14.6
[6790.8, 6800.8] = 14.1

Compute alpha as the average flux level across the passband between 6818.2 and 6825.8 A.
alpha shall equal 13.9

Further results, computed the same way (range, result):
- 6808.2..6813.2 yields 15.2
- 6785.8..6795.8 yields 14.6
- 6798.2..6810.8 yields 14.9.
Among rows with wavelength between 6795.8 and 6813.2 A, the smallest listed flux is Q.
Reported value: 13.54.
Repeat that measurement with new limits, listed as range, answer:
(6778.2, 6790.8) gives 14.47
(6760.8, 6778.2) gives 14.33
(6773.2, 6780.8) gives 14.59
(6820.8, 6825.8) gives 13.86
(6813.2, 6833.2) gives 13.4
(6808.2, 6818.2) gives 14.4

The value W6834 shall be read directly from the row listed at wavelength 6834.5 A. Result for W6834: 14.25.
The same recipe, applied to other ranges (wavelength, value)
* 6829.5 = 13.4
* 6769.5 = 14.33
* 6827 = 13.67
